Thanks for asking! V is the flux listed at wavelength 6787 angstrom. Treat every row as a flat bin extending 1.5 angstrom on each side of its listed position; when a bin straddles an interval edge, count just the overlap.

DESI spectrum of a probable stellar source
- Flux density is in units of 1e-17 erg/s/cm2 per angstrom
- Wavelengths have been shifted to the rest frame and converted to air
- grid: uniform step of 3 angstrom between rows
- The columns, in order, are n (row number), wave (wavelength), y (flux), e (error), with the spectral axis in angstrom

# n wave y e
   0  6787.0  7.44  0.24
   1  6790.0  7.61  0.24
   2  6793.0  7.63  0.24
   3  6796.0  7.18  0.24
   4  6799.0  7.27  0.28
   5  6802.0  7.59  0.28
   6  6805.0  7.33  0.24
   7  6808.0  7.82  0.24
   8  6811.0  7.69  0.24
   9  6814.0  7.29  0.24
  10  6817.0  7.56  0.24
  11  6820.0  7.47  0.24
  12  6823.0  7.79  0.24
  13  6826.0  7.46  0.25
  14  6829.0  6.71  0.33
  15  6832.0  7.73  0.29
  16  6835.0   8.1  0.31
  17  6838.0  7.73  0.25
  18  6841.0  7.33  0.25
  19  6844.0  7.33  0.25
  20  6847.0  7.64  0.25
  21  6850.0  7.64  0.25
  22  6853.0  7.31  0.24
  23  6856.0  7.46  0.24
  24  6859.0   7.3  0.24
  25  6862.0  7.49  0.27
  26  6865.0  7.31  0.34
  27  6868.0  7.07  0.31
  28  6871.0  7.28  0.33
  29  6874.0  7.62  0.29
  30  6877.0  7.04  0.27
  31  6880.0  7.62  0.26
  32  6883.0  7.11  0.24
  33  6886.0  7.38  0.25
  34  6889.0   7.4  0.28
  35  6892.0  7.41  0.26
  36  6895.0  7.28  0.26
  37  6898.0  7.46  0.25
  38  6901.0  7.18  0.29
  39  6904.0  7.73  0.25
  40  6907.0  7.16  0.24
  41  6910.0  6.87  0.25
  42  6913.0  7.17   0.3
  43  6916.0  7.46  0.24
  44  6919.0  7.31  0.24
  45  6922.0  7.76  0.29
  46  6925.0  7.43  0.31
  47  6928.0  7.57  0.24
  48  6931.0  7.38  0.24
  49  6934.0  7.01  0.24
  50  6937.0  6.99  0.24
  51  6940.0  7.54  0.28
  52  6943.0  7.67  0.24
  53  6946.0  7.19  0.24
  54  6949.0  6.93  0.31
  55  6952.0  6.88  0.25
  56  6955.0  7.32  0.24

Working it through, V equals 7.44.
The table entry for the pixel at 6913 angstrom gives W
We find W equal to 7.17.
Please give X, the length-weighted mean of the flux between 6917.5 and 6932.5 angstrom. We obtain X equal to 7.49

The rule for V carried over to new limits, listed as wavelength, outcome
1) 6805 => 7.33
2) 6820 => 7.47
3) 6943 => 7.67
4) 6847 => 7.64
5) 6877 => 7.04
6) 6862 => 7.49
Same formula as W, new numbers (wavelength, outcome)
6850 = 7.64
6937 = 6.99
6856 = 7.46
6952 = 6.88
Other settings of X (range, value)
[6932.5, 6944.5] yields 7.3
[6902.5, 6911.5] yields 7.25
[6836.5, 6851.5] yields 7.53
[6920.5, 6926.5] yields 7.59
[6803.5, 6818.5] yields 7.54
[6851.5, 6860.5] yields 7.36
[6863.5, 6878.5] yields 7.26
